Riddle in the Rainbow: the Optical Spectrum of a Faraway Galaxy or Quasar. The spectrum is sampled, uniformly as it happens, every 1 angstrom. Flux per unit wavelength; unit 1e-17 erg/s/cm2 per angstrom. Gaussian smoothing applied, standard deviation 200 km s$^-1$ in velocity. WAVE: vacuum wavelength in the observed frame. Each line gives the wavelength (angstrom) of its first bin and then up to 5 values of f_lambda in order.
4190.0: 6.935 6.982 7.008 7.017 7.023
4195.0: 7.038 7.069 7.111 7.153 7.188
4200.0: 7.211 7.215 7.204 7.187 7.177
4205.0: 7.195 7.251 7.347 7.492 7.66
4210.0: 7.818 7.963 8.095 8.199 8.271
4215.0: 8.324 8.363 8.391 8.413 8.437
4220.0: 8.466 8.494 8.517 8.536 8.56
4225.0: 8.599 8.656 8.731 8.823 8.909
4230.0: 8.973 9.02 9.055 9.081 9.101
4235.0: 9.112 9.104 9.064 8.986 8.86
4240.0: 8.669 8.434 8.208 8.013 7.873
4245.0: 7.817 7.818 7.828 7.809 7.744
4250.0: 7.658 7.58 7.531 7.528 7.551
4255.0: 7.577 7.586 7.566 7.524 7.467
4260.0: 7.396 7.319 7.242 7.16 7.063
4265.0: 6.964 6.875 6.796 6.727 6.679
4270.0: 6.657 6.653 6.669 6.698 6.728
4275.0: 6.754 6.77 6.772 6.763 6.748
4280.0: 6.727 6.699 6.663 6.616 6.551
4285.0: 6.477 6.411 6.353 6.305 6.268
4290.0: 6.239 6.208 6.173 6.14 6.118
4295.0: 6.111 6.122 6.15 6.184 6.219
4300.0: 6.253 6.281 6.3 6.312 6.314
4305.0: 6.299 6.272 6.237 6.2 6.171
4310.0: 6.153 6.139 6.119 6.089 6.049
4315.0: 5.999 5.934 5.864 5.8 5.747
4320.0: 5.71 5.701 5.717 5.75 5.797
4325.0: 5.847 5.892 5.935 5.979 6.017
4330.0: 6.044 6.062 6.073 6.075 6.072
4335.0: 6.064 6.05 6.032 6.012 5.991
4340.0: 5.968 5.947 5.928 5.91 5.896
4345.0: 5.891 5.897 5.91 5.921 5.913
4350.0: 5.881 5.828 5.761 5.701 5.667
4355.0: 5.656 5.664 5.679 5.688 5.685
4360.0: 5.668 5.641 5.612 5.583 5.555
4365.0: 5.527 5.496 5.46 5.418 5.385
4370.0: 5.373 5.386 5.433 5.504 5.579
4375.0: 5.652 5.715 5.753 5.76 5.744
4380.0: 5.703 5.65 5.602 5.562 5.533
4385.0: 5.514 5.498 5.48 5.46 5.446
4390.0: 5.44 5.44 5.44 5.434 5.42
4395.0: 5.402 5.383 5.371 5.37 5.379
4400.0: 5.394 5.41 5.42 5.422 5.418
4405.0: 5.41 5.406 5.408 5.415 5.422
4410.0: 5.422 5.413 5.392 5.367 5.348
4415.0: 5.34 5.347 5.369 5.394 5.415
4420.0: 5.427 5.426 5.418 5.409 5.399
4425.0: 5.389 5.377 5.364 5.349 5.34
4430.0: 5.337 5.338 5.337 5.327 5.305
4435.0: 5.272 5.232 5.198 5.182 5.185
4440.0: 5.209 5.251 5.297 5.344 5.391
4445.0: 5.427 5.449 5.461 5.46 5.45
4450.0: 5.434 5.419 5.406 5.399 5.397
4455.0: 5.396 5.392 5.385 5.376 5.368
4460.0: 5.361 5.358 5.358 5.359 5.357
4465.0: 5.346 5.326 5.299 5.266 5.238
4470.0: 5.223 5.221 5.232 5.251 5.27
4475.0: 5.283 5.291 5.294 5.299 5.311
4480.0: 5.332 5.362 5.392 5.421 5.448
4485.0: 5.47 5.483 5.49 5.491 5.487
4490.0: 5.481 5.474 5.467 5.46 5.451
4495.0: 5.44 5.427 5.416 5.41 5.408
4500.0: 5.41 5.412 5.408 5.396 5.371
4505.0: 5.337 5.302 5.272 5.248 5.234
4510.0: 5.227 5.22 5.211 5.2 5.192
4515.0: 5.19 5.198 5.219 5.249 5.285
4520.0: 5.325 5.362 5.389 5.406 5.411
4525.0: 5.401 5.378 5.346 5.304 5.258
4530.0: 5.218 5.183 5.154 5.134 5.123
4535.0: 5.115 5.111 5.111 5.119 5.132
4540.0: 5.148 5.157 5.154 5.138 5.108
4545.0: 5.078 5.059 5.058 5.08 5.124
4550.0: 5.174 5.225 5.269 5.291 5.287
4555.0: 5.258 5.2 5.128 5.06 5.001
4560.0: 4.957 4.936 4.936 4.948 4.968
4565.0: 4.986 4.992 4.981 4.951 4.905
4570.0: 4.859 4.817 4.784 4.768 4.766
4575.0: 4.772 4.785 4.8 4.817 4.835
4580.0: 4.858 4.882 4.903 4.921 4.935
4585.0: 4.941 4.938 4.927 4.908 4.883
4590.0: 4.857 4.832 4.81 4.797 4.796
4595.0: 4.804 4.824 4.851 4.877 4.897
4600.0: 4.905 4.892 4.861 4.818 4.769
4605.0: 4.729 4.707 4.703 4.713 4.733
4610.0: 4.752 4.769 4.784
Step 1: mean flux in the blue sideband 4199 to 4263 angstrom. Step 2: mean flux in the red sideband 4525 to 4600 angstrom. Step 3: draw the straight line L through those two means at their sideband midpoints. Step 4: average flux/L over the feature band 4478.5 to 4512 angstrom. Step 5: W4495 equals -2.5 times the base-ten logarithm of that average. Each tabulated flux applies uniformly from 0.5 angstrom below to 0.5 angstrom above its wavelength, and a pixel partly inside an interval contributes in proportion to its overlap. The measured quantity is 0.05 mag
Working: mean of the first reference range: 8.07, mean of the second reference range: 5.01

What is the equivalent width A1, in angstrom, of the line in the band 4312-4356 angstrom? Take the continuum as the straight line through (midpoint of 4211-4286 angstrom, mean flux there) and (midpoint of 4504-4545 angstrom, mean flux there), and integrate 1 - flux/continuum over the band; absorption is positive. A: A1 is 6.8 angstrom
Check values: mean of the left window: 7.78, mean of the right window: 5.23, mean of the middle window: 5.91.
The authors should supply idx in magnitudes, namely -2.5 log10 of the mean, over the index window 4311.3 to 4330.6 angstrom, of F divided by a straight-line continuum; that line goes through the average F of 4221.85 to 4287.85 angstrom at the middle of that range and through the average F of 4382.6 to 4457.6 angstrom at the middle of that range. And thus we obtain 0.15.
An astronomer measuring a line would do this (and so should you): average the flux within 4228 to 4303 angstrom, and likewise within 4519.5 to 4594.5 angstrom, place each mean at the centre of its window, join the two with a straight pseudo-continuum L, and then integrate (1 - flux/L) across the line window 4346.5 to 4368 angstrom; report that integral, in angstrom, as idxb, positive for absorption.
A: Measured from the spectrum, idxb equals 2.9 angstrom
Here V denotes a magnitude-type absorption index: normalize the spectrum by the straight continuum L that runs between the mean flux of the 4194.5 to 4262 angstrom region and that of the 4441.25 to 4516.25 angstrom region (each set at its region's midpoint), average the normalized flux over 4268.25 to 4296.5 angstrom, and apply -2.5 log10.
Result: 0.15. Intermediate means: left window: 8.02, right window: 5.36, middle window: 6.5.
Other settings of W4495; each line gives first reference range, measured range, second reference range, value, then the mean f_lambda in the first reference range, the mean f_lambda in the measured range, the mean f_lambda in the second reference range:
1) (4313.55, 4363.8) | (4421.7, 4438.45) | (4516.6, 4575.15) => 0.04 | 5.86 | 5.33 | 5.12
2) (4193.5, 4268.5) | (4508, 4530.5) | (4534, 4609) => 0.03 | 7.92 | 5.28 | 4.95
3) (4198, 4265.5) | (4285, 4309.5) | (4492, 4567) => 0.19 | 8.02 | 6.24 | 5.22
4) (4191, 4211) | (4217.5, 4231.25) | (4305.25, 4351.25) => -0.23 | 7.24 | 8.65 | 5.97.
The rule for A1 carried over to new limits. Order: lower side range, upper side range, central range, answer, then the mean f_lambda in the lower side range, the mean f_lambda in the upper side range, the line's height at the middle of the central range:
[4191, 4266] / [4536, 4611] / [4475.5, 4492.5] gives 0.91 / 7.92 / 4.95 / 5.72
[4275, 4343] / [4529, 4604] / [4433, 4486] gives 1.34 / 6.17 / 4.99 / 5.48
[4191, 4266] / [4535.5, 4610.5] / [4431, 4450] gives 2.39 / 7.92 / 4.95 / 6.09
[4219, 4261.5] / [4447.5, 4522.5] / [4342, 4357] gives 2.47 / 8.27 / 5.35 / 6.97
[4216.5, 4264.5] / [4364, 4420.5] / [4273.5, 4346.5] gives 8.19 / 8.21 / 5.47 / 6.95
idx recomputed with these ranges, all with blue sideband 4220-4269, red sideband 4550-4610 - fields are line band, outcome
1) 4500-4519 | 0.06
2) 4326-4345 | 0.20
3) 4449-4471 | 0.13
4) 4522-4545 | 0.03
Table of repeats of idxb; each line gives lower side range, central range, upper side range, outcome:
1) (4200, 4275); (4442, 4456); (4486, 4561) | 1.25 angstrom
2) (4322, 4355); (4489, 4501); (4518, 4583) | -0.31 angstrom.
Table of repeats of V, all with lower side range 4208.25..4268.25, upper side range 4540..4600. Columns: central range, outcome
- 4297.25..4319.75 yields 0.21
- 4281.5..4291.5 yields 0.19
